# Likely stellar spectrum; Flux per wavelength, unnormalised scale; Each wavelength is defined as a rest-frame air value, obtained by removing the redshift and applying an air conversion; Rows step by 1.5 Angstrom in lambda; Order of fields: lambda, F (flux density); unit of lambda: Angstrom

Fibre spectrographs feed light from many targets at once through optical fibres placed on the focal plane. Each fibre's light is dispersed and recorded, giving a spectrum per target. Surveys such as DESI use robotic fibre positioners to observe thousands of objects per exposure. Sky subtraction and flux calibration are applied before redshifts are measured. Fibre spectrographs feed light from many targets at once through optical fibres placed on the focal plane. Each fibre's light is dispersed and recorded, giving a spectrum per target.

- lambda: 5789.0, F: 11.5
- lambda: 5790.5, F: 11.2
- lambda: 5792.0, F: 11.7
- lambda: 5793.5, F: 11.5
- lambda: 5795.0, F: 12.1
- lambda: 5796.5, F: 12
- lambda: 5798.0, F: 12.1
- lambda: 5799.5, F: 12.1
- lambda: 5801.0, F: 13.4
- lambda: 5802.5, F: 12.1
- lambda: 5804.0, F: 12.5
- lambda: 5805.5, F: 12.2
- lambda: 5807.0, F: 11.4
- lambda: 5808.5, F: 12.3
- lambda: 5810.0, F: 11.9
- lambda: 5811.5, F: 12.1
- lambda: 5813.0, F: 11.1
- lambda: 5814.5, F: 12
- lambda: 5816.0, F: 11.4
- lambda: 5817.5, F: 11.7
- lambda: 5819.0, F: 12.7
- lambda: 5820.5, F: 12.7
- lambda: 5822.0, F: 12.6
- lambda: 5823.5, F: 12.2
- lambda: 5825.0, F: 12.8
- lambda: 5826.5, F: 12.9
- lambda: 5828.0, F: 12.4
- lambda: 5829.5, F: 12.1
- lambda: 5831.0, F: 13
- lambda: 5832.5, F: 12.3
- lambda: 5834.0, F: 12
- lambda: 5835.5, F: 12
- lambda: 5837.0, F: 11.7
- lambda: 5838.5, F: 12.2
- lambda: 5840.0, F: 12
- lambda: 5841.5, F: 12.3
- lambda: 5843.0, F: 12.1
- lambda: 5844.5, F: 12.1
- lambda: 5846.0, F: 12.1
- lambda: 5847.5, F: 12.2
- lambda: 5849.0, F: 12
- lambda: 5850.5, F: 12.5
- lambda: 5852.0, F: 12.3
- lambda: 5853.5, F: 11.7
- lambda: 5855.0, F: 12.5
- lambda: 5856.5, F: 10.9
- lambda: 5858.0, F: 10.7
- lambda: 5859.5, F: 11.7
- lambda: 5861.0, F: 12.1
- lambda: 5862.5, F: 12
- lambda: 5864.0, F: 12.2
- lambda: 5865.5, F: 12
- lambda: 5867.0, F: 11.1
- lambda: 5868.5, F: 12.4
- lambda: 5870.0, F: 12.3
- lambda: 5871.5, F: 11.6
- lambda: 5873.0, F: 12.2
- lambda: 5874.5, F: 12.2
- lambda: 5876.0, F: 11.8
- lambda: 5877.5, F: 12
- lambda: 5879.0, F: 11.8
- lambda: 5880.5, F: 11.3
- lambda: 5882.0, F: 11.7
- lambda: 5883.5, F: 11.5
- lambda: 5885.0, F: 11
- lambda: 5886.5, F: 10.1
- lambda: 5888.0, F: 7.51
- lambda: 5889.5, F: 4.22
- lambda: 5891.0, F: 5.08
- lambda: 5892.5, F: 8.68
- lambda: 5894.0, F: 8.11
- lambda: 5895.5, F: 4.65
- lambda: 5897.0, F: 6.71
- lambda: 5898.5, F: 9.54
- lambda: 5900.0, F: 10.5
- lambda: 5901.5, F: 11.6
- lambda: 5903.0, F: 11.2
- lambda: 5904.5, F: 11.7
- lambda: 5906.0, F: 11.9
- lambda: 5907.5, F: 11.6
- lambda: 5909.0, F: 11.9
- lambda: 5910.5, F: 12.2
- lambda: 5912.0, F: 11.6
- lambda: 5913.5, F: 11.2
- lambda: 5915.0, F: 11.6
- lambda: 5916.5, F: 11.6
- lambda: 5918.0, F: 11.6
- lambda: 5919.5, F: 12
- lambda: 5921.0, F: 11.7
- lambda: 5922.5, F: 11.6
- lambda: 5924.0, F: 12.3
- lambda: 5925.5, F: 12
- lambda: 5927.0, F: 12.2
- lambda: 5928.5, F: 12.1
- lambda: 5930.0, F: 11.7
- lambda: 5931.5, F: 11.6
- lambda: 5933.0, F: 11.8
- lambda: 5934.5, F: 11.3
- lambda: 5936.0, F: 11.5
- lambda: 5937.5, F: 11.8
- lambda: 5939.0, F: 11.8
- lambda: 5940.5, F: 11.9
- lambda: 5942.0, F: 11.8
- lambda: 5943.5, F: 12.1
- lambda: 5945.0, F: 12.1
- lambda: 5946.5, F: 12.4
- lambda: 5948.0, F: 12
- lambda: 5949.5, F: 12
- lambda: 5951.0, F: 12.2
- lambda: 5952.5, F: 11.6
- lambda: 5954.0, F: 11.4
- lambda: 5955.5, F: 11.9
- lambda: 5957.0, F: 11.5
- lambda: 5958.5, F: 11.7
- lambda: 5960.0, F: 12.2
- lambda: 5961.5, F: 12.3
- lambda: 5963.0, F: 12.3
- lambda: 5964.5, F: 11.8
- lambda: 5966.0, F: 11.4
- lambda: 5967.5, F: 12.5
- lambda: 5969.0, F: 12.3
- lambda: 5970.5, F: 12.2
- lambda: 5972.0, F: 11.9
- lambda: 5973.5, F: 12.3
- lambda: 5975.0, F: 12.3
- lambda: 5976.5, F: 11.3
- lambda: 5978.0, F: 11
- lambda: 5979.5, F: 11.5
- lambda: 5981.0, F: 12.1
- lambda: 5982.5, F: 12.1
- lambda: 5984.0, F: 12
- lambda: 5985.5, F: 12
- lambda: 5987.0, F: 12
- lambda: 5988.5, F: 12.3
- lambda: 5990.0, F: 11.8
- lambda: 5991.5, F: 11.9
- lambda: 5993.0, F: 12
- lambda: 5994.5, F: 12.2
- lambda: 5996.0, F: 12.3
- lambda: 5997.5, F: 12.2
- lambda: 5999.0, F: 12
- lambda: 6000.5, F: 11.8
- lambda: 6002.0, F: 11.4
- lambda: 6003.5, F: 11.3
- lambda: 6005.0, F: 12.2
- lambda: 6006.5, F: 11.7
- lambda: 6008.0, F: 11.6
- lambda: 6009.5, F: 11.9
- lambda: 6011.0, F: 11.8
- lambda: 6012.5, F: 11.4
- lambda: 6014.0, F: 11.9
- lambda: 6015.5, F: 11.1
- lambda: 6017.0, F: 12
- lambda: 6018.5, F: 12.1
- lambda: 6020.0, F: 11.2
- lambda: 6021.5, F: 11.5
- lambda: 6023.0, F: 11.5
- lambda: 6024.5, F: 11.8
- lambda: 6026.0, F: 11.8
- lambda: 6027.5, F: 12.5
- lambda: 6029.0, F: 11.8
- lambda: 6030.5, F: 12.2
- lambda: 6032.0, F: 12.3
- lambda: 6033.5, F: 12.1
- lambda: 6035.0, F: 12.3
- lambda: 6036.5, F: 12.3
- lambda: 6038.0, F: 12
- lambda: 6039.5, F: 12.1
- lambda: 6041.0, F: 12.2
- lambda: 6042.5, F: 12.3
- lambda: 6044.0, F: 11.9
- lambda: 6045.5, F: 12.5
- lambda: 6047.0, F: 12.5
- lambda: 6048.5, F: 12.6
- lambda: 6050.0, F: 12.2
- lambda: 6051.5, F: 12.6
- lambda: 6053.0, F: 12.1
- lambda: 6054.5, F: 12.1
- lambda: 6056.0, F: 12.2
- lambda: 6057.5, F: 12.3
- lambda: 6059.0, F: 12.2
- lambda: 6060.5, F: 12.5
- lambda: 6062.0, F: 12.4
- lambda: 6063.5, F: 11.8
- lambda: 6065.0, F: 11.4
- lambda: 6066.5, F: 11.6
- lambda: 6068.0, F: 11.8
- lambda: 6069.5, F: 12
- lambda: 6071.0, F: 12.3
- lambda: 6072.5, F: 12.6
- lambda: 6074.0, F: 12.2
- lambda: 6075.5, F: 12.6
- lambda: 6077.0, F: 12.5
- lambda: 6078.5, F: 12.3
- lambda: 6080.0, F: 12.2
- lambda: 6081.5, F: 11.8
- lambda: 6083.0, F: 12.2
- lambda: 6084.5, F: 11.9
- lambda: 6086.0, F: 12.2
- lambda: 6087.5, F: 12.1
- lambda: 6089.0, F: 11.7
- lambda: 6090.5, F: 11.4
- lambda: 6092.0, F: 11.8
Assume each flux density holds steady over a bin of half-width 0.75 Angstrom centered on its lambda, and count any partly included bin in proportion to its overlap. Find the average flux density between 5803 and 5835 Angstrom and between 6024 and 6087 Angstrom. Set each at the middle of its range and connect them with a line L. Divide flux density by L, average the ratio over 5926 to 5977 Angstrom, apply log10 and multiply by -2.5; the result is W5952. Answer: 0.024 mag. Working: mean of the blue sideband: 12.2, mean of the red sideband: 12.2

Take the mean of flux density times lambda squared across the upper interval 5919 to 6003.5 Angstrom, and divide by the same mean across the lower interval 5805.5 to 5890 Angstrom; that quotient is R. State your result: 1.1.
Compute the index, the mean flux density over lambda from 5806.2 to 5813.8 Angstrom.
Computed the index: 11.8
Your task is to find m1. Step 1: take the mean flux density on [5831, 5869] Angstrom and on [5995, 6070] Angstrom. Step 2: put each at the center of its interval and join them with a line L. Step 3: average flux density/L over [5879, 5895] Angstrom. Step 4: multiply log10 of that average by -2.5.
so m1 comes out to 0.31 mag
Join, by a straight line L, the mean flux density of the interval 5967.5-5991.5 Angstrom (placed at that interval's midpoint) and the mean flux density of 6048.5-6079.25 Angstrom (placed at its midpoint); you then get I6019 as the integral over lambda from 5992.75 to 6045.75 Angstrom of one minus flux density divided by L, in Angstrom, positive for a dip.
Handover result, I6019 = 0.7 Angstrom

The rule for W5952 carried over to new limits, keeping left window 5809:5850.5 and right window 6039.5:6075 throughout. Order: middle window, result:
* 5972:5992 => 0.026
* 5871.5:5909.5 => 0.210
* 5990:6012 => 0.028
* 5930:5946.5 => 0.035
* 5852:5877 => 0.029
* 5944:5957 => 0.023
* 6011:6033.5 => 0.035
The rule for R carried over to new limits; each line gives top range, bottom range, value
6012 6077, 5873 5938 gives 1.18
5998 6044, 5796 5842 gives 1.04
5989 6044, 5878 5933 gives 1.17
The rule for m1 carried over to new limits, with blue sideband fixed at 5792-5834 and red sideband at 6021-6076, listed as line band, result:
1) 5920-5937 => 0.03 mag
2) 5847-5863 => 0.03 mag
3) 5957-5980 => 0.02 mag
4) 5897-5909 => 0.12 mag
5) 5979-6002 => 0.01 mag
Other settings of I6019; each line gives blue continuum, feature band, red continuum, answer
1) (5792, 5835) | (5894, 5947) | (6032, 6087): 3.93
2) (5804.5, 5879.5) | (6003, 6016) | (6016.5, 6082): 0.47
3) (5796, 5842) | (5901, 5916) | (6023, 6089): 0.66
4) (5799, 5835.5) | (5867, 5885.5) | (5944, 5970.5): 0.51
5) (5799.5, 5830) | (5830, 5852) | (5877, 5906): -1.77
